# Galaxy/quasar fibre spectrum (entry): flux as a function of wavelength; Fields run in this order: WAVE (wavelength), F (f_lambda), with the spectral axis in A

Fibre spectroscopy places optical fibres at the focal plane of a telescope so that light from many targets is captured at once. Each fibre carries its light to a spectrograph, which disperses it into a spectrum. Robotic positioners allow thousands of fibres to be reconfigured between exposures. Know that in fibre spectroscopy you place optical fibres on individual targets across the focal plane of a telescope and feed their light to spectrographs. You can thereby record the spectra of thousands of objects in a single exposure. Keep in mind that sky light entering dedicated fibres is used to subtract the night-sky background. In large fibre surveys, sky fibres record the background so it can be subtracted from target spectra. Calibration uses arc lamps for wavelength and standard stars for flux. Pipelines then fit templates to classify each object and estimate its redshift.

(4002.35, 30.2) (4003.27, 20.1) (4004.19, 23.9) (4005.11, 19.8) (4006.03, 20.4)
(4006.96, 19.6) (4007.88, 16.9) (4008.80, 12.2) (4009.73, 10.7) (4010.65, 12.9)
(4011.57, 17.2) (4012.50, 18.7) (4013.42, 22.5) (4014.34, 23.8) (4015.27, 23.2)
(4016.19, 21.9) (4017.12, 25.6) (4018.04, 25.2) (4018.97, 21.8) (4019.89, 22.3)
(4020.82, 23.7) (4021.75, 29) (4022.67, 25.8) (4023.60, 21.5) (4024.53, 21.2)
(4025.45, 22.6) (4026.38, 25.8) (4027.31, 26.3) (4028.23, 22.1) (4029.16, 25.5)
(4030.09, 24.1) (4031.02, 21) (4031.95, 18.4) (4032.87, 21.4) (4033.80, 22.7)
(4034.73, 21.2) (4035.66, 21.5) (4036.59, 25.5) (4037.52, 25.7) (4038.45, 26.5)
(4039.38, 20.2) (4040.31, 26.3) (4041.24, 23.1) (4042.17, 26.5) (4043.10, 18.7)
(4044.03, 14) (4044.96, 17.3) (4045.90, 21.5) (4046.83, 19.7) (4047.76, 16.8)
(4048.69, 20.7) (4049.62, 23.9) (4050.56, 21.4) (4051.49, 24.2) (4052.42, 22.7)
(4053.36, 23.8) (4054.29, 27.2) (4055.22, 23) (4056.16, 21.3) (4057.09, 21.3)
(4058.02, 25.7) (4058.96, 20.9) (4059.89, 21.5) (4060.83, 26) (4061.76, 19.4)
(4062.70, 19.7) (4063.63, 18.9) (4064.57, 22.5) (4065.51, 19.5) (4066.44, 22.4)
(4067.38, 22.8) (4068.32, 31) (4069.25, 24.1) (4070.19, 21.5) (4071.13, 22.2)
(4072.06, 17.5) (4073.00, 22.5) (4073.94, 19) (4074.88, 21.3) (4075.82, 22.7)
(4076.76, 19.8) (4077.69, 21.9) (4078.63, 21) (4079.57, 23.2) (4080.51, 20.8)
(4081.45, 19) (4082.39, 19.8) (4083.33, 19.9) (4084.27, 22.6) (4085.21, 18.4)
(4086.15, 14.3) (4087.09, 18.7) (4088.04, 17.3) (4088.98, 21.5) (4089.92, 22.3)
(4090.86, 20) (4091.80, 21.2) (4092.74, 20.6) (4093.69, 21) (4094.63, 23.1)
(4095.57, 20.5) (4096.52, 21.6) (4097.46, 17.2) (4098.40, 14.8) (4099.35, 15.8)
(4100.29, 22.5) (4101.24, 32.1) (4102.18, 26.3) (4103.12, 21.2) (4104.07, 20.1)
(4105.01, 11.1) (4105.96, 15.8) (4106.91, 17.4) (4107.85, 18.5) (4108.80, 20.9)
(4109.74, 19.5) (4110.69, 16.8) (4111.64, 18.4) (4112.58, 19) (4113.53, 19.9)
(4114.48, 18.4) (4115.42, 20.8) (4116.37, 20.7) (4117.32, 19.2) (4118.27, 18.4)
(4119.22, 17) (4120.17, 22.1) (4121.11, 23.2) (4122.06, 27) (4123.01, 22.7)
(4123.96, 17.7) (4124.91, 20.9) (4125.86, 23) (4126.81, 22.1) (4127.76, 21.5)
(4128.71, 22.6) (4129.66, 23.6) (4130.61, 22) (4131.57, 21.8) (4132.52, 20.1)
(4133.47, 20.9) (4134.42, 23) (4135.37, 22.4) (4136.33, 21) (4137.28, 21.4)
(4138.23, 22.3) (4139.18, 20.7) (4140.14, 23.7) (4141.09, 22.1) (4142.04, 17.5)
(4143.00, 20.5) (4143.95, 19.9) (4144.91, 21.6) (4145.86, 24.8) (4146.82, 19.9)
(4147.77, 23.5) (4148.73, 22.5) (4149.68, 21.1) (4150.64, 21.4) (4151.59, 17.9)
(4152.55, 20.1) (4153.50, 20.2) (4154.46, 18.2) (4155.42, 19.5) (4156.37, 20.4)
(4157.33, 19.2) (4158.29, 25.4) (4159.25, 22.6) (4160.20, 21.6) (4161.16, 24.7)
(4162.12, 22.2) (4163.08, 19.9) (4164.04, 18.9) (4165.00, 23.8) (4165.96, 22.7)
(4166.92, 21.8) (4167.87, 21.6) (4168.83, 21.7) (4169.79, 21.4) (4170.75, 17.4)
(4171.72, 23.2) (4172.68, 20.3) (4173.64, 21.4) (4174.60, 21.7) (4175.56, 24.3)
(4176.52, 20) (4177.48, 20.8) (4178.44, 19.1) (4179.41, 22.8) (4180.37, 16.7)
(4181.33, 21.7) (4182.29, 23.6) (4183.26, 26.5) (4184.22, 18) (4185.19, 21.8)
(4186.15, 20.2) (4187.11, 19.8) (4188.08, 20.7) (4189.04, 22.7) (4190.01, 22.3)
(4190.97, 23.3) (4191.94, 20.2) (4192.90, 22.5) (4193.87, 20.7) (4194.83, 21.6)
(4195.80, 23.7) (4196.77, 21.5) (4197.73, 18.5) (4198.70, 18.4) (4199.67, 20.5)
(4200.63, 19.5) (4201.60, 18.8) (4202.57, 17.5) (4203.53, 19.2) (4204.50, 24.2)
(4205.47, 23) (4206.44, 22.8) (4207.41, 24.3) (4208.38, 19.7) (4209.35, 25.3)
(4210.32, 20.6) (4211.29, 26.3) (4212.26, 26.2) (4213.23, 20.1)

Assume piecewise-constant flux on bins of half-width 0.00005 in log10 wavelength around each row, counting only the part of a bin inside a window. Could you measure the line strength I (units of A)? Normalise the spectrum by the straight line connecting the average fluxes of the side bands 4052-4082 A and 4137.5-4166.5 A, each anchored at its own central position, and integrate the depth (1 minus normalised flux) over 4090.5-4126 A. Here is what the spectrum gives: 2.5 A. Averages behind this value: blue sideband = 22.1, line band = 20.1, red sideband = 21.3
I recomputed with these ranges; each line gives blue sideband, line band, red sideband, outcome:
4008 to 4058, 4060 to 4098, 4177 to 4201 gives 1.29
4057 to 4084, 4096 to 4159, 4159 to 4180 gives 2.58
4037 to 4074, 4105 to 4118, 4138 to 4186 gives 1.86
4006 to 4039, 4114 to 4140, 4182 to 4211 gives 0.24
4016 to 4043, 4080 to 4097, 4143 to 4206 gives 1.83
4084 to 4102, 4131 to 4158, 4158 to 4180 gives 0.27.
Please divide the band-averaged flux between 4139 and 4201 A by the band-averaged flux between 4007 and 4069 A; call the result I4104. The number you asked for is 1.0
